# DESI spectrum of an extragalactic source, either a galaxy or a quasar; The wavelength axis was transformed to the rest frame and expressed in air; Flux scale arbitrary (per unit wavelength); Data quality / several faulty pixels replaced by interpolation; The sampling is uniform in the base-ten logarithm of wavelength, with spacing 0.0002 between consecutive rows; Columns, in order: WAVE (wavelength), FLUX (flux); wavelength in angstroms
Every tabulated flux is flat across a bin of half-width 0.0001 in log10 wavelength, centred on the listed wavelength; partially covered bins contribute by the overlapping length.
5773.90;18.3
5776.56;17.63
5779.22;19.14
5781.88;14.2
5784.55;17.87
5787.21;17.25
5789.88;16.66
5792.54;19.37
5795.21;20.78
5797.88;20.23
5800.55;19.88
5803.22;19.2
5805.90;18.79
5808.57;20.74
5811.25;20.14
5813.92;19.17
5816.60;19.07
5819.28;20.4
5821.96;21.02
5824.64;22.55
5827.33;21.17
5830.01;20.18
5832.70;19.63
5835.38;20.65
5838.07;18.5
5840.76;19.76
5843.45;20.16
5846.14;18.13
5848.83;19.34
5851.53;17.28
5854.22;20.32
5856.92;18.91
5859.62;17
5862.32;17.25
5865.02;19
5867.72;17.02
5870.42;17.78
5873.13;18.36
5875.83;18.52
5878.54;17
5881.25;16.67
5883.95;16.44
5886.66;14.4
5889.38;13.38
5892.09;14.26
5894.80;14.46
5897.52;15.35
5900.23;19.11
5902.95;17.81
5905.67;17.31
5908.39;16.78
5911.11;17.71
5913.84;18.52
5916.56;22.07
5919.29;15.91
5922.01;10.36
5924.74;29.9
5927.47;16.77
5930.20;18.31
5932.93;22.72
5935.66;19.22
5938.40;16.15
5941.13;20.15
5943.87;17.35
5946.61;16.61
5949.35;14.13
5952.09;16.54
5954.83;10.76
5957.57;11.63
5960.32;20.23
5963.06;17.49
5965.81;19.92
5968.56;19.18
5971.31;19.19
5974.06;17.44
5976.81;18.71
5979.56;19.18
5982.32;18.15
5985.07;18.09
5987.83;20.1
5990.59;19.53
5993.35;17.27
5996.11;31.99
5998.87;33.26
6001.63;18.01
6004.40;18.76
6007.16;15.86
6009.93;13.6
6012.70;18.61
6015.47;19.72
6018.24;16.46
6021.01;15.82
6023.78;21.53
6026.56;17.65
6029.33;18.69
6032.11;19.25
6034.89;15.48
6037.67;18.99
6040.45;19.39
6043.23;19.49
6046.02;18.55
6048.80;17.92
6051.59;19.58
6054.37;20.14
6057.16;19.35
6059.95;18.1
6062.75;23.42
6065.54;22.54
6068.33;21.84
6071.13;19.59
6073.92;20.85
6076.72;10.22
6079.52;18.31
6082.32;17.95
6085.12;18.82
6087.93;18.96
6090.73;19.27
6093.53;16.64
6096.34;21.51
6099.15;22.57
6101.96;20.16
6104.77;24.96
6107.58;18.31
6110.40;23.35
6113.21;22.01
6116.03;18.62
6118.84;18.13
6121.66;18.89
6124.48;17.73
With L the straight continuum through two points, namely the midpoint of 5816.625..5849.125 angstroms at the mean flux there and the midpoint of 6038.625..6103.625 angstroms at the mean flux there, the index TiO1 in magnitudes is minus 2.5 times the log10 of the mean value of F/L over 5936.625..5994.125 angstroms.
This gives 0.13 mag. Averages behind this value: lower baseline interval 20.1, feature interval 17.5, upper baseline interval 19.4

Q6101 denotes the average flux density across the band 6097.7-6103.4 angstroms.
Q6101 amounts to 21.4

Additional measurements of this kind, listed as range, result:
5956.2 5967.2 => 17.3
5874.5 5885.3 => 17.2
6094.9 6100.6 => 22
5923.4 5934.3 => 21.9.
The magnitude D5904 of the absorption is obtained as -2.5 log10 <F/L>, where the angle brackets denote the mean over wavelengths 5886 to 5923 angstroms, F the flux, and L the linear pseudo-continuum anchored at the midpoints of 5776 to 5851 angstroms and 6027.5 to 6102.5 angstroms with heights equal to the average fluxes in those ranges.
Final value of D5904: 0.179 mag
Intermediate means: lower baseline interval 19.3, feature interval 16.3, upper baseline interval 19.2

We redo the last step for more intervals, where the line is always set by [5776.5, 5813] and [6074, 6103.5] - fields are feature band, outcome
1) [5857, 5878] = 0.049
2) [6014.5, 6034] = 0.016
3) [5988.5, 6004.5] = -0.245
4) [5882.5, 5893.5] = 0.265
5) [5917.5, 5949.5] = 0.020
